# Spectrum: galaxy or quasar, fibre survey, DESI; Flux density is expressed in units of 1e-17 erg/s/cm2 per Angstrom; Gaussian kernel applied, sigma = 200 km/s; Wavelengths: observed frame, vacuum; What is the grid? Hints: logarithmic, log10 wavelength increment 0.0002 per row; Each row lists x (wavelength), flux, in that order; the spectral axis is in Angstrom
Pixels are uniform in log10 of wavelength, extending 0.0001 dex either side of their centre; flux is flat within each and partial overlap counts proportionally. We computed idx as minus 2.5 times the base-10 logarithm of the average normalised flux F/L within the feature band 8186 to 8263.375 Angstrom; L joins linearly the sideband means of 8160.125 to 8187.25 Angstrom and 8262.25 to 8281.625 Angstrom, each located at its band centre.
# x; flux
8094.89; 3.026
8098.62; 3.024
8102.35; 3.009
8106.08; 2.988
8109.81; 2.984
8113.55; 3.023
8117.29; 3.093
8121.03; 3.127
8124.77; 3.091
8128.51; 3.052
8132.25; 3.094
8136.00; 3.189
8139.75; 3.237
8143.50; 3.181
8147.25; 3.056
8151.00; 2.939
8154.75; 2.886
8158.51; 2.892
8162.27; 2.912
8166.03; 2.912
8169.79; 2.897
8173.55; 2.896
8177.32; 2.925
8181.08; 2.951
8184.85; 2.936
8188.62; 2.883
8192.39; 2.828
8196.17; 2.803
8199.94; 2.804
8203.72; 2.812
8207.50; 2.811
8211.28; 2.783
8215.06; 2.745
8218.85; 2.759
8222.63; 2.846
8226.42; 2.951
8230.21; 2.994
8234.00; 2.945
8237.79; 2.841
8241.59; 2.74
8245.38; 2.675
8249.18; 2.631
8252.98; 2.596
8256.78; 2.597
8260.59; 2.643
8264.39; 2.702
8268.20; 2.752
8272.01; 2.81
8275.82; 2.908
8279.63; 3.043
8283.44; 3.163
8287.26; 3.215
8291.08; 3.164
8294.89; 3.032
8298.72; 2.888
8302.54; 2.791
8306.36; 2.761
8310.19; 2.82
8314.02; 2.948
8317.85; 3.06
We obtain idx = 0.04 mag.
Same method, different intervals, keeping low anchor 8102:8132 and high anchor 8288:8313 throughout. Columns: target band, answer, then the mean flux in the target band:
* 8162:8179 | 0.04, 2.91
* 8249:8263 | 0.13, 2.62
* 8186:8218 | 0.07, 2.81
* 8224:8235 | 0.01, 2.96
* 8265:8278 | 0.05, 2.82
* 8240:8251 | 0.11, 2.68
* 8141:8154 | -0.01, 3.05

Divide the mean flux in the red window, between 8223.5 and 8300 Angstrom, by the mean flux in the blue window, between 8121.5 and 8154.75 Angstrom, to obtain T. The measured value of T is 0.93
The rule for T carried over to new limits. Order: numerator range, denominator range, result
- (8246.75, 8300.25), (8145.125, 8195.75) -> 0.98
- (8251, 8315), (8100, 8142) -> 0.93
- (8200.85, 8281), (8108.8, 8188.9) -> 0.93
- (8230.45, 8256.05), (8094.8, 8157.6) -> 0.90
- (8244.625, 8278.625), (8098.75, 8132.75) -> 0.89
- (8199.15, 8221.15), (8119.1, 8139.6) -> 0.89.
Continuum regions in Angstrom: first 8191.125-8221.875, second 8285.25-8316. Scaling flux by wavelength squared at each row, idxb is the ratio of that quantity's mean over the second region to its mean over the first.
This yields 1.1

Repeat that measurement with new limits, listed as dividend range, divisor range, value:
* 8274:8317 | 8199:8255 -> 1.08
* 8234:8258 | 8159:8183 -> 0.94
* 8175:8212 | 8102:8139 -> 0.95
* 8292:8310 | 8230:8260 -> 1.07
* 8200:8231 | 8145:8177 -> 0.98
